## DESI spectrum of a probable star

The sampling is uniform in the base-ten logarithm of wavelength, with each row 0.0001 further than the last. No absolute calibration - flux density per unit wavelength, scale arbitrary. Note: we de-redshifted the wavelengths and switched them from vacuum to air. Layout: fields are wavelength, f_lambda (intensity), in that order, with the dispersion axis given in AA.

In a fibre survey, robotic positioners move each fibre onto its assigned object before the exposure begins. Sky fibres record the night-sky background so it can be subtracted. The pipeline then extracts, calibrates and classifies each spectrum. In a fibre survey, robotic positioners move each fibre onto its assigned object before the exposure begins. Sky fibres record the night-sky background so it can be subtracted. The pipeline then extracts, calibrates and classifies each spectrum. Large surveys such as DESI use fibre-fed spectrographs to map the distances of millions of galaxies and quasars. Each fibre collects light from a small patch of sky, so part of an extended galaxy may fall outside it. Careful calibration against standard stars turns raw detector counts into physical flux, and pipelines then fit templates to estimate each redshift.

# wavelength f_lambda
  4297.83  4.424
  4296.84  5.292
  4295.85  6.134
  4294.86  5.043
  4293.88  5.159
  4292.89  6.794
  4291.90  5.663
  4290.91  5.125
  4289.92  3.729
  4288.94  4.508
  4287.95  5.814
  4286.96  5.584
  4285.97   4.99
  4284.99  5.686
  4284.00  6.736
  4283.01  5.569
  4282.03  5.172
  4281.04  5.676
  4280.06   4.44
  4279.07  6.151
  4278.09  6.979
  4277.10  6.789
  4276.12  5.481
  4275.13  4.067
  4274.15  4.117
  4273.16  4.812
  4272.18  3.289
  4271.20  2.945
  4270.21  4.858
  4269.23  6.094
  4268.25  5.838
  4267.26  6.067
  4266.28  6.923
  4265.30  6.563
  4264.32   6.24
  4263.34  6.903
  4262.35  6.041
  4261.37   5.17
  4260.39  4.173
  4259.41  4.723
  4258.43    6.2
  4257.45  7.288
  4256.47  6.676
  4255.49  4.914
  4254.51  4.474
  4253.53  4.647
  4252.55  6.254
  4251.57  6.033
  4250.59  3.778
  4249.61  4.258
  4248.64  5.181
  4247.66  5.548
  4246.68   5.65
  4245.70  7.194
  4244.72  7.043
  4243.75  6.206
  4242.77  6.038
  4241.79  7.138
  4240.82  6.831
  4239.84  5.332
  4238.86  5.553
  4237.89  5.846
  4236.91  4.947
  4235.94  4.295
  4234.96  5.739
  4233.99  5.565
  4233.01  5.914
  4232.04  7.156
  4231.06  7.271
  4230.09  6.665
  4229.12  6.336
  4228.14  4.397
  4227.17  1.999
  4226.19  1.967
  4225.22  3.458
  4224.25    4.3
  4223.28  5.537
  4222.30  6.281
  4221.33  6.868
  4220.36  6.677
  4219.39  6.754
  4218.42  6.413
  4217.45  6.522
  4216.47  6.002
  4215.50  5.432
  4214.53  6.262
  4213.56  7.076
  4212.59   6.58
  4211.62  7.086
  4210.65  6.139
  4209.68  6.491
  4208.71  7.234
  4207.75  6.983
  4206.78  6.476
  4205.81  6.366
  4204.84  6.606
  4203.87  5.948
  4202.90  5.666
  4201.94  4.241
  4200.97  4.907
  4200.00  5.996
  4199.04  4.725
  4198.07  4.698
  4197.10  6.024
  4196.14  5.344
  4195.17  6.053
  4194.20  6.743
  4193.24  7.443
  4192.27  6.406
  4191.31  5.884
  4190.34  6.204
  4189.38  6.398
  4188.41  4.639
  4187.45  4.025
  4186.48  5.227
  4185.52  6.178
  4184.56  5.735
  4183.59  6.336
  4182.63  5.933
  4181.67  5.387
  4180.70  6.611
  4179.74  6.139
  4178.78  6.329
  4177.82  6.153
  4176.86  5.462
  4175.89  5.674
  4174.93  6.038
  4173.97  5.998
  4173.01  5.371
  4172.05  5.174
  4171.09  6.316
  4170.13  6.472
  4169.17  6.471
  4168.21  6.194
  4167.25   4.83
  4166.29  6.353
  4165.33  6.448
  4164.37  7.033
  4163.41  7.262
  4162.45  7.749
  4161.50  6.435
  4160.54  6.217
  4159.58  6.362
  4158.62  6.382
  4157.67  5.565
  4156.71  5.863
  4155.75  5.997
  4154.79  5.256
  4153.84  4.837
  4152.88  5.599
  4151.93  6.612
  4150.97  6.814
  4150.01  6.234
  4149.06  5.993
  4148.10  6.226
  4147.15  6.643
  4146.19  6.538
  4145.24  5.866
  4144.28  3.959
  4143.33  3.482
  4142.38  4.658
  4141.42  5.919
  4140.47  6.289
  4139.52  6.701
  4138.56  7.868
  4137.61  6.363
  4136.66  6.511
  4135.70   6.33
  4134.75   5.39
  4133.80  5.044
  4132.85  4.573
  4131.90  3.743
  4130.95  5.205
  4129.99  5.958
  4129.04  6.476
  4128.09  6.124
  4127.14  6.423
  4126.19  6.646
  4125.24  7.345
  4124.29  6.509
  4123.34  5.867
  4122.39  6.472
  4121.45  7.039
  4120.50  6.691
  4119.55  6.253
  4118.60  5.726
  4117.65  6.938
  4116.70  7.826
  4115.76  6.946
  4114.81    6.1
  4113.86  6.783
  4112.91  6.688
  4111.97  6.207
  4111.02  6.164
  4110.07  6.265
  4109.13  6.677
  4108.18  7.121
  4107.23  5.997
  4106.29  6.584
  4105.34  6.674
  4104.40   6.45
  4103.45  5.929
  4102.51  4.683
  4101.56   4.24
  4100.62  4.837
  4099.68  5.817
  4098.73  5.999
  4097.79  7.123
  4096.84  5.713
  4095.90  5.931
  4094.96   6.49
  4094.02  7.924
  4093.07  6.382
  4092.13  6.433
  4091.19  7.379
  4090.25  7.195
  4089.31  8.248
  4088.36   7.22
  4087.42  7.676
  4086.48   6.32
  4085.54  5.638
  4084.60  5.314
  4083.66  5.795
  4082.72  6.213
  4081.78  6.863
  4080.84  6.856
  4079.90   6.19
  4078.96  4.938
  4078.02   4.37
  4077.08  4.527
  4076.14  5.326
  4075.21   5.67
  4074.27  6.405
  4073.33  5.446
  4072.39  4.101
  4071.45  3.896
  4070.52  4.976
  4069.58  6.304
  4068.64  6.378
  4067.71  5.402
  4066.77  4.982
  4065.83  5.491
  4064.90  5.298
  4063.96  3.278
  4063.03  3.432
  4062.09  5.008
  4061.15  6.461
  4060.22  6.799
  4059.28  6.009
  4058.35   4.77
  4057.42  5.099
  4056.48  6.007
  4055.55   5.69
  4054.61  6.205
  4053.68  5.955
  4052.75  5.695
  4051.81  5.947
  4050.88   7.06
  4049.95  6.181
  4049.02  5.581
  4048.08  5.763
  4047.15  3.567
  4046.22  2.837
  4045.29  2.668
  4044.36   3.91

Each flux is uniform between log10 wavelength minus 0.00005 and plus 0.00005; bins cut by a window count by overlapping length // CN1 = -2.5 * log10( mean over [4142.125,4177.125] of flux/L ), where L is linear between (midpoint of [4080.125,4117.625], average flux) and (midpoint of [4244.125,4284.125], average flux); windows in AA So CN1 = 0.02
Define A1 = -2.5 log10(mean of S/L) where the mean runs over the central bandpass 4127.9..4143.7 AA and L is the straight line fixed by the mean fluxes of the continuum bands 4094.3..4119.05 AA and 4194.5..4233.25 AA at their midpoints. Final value 0.08 mag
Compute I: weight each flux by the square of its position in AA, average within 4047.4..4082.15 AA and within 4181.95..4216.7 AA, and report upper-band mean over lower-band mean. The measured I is 1.2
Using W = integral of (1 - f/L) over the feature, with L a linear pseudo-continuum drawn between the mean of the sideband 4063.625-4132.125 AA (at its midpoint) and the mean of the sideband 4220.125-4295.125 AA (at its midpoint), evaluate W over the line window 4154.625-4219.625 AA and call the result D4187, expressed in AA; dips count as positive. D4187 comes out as -3.57 AA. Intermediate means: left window 6.08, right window 5.5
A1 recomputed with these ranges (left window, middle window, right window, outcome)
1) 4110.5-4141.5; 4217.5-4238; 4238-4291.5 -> 0.05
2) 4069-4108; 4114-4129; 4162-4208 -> -0.10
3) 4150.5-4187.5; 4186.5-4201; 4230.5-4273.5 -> 0.04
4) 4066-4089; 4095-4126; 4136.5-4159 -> -0.09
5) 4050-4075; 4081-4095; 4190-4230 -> -0.21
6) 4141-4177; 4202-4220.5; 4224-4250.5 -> -0.14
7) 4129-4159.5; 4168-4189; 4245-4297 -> -0.02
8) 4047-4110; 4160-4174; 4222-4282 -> -0.11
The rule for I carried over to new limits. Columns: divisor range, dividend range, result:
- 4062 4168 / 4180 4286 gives 1.00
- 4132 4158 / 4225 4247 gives 1.01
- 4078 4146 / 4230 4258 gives 1.00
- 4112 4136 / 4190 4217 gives 1.02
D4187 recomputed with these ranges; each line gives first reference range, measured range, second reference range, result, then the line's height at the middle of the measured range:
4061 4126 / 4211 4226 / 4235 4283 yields -0.8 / 5.68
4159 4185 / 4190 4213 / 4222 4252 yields -1.0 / 5.85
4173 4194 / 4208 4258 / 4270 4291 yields -2.6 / 5.51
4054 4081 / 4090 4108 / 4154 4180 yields -2.0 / 5.59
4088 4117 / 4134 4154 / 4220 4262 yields 0.7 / 6.17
